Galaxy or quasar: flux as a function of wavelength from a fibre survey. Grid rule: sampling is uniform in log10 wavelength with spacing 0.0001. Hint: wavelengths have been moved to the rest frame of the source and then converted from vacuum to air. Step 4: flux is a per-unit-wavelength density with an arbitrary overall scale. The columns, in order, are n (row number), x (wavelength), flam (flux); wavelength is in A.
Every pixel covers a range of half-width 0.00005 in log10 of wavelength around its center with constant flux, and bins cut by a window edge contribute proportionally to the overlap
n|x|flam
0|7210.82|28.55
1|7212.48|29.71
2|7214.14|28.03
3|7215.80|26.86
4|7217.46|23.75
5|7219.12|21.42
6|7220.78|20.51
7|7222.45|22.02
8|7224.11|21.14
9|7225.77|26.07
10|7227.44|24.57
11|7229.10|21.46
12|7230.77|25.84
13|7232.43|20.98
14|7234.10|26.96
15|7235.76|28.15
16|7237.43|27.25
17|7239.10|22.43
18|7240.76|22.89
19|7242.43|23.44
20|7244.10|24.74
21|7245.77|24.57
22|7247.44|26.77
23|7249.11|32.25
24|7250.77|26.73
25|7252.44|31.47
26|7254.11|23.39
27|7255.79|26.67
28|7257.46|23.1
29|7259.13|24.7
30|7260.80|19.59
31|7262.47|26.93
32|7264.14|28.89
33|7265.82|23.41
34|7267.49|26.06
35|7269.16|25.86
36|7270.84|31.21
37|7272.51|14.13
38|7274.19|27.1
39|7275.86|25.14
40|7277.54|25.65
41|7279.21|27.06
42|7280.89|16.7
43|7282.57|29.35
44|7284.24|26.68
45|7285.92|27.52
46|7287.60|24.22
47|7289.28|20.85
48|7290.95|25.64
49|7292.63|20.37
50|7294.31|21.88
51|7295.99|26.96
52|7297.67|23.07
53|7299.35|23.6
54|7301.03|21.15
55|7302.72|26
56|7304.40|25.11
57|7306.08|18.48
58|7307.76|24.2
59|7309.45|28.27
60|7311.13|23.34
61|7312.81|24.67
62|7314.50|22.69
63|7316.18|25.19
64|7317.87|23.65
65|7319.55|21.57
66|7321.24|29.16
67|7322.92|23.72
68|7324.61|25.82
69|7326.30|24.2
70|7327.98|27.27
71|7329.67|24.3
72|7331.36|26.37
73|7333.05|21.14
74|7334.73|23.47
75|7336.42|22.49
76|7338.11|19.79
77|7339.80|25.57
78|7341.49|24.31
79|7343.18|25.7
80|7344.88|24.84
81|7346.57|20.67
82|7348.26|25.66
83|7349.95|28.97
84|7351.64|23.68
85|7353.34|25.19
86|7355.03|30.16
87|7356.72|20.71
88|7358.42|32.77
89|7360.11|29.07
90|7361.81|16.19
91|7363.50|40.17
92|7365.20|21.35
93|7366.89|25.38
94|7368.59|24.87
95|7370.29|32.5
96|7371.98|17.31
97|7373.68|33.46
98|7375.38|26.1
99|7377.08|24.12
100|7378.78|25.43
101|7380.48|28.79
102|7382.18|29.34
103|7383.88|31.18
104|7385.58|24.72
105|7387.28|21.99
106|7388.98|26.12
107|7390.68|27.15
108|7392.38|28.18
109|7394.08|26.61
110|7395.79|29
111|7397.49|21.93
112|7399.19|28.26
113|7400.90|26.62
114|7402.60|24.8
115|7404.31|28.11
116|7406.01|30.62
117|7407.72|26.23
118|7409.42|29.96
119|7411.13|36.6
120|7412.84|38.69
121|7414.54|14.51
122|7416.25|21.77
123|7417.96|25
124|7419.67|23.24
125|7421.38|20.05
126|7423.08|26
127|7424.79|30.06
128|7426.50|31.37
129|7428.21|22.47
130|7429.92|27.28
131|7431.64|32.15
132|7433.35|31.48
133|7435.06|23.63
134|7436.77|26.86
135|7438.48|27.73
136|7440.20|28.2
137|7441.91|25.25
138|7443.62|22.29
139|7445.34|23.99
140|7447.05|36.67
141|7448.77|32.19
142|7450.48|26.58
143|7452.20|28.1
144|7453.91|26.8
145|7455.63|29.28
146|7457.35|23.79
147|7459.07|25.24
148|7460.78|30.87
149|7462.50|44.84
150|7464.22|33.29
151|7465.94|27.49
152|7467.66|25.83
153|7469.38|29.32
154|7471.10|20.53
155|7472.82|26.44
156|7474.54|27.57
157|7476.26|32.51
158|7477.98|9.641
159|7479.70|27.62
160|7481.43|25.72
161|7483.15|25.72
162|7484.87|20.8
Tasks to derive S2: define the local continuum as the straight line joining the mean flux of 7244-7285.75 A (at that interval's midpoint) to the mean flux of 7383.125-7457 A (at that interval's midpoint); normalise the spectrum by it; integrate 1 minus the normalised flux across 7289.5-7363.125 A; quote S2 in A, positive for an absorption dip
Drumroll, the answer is 5.02 A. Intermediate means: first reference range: 25.6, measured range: 24.4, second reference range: 27.2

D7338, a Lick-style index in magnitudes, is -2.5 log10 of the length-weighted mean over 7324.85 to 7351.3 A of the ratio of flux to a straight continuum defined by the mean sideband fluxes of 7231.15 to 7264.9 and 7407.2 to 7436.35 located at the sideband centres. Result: 0.09 mag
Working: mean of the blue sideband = 25.6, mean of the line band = 24.3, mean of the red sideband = 27.1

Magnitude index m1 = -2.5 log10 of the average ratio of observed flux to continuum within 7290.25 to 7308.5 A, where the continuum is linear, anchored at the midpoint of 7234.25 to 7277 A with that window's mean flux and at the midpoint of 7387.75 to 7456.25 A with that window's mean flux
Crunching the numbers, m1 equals 0.12 mag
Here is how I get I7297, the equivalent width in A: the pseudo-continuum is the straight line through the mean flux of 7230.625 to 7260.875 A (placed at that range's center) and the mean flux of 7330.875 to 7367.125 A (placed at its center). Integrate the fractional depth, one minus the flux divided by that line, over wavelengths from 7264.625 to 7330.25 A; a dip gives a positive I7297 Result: 2.4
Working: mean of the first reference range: 25.5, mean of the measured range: 24.4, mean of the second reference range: 25.2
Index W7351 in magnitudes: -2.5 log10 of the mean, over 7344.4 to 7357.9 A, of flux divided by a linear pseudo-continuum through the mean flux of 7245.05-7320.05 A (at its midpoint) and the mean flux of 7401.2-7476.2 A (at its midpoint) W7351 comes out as 0.04 mag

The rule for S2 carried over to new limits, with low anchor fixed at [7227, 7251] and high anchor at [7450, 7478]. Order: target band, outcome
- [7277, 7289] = 0.3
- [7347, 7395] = 0.5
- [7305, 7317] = 1.1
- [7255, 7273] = 0.5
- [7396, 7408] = 0.2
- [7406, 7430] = 0.6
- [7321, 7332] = 0.3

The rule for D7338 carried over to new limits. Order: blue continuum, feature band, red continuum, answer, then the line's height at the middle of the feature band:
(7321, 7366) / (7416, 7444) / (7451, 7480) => 0.02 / 26.9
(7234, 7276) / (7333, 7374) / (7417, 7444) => 0.03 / 26.1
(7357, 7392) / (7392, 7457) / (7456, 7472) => 0.03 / 28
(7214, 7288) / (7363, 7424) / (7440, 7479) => 0.00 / 26.8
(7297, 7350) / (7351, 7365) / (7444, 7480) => -0.08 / 25.1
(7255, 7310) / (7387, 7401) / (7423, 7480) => 0.01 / 26.6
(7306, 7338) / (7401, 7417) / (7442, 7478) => -0.05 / 26.7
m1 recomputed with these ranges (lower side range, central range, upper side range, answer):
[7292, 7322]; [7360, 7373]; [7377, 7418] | 0.01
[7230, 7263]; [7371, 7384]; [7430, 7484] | 0.00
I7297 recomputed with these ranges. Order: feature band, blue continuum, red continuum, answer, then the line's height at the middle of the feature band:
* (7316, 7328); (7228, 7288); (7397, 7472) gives 0.6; 26.1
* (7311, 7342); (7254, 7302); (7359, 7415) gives 1.8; 25.7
